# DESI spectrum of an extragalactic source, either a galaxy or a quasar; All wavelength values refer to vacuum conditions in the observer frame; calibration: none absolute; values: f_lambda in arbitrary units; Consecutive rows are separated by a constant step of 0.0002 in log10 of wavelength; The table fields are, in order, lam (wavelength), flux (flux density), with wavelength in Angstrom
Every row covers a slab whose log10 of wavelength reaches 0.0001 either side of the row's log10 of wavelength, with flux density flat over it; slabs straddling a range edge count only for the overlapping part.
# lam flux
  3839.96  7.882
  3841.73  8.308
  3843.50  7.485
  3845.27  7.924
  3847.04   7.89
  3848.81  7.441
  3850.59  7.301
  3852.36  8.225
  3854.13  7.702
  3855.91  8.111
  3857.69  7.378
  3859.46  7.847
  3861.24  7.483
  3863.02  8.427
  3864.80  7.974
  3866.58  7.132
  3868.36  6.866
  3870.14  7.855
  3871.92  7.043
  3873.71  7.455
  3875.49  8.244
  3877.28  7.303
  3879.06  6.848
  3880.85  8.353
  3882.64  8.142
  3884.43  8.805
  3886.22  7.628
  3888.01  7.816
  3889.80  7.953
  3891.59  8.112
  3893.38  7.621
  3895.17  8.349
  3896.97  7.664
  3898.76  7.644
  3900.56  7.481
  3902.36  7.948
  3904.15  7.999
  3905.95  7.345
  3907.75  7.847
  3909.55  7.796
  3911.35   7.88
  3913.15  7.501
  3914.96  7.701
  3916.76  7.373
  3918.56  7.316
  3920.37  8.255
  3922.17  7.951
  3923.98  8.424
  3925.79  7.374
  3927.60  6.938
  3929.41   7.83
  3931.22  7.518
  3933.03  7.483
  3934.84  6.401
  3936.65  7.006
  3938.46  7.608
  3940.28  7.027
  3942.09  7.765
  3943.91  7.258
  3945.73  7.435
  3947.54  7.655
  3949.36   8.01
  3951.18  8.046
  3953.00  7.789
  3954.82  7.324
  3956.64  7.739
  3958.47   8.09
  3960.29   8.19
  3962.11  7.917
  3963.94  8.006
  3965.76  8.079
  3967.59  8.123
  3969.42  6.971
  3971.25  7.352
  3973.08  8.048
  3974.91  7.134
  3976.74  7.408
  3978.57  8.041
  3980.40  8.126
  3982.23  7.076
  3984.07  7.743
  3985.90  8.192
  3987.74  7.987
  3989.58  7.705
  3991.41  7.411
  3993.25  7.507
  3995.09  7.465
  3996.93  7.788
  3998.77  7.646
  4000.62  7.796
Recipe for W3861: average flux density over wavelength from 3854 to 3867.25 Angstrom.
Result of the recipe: 7.77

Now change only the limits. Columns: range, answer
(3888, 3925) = 7.81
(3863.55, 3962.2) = 7.67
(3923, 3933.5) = 7.6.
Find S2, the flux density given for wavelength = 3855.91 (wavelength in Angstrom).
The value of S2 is 8.111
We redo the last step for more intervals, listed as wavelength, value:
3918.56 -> 7.316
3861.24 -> 7.483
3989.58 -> 7.705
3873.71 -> 7.455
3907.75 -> 7.847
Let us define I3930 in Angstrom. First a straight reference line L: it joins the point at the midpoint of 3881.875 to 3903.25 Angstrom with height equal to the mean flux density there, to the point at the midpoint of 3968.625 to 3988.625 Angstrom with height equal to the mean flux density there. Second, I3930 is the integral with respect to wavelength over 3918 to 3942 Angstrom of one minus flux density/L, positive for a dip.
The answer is 1.0 Angstrom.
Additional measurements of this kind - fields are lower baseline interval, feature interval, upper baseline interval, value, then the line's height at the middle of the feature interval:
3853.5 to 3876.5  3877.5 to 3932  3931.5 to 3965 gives -1.06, 7.63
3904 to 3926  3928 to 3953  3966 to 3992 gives 0.83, 7.72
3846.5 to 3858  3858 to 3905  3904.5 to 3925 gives -0.11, 7.75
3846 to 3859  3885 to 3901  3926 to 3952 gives -0.53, 7.59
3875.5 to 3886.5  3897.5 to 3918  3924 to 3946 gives -0.16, 7.62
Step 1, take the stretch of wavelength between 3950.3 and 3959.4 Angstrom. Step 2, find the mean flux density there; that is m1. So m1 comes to 7.8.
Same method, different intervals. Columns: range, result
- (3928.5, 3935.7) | 7.31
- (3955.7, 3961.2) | 8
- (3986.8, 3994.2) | 7.65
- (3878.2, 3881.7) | 7.59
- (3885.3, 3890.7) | 7.81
